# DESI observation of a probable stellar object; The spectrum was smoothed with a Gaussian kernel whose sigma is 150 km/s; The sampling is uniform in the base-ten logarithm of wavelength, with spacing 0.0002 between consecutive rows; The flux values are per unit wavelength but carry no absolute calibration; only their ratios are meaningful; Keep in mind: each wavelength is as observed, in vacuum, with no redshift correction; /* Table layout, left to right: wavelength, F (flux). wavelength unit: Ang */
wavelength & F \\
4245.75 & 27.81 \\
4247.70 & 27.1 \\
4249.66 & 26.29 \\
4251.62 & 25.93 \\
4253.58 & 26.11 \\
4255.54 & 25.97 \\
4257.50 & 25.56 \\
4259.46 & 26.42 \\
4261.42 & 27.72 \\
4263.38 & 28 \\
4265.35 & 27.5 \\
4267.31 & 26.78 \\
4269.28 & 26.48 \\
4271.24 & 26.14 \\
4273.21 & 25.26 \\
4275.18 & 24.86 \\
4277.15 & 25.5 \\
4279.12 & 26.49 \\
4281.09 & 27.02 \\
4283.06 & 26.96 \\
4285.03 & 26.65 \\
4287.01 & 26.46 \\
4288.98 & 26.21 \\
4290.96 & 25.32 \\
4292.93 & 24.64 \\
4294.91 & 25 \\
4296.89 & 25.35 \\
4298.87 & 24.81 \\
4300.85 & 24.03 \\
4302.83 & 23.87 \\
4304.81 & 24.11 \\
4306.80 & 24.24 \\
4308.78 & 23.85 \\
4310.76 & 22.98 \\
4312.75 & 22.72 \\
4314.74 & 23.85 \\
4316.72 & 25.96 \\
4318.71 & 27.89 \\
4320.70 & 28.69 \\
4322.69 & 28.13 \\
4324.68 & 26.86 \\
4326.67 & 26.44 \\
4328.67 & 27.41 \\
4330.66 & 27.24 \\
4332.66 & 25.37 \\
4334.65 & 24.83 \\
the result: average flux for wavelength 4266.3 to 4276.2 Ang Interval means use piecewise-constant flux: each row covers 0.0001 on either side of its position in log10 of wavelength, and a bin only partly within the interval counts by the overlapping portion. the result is 25.9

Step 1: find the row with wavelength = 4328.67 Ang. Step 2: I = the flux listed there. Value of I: 27.41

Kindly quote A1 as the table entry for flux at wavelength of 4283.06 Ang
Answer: 26.96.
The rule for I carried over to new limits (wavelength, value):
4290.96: 25.32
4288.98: 26.21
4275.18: 24.86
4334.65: 24.83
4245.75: 27.81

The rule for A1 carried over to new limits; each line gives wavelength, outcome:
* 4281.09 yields 27.02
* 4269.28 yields 26.48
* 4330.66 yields 27.24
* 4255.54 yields 25.97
